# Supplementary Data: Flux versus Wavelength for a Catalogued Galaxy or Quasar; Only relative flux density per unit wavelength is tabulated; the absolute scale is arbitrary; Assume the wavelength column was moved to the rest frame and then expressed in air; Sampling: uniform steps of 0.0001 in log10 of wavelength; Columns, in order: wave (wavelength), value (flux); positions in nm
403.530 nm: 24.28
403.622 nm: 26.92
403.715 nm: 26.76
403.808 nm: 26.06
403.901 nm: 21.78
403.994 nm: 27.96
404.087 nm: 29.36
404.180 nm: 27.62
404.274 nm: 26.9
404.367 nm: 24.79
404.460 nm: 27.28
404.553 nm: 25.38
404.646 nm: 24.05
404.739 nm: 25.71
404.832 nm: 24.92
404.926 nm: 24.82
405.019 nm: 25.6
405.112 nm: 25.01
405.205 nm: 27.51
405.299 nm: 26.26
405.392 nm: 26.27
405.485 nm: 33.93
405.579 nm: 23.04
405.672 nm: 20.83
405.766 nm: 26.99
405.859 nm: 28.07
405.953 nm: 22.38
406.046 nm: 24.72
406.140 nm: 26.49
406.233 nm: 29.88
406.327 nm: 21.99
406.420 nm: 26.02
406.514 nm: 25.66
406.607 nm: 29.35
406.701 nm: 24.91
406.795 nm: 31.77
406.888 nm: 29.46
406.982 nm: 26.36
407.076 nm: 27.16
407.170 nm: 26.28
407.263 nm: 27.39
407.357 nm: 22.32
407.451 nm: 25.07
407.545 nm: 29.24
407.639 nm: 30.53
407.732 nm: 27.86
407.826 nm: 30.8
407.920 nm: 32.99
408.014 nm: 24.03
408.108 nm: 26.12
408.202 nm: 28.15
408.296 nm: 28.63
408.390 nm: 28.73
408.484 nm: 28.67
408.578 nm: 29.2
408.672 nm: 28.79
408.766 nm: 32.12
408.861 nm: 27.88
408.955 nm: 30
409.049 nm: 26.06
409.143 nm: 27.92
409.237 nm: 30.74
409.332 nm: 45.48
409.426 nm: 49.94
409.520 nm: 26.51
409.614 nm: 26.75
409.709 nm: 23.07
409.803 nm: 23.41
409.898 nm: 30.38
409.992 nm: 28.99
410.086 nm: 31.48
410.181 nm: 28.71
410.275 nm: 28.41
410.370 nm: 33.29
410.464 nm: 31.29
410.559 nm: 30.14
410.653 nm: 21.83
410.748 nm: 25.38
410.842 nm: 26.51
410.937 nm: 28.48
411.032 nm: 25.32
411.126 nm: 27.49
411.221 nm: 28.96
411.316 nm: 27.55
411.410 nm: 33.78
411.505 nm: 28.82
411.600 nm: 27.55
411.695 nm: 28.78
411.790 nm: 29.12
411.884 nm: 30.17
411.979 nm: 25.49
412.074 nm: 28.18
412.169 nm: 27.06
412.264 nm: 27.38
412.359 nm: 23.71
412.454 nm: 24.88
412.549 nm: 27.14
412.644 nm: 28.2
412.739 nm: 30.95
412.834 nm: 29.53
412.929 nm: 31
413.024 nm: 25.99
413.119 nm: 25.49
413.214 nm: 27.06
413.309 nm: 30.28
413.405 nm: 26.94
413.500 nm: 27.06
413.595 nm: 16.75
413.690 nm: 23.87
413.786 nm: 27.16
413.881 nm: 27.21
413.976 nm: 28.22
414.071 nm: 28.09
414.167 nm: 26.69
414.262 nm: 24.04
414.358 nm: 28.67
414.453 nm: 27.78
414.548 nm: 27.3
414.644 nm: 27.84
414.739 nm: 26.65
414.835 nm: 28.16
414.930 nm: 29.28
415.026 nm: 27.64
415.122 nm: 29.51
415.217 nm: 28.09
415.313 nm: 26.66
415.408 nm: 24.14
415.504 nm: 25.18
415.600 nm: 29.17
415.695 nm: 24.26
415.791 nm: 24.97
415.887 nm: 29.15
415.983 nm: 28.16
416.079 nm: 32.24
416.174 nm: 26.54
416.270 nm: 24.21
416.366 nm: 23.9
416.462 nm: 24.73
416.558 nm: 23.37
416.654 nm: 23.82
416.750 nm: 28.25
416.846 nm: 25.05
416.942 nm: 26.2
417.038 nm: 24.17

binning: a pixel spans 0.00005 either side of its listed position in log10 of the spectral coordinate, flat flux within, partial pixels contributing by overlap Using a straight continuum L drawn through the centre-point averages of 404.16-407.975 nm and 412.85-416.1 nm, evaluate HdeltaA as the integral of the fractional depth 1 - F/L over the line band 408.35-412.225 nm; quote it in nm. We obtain -0.34 nm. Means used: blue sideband 26.7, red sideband 27.1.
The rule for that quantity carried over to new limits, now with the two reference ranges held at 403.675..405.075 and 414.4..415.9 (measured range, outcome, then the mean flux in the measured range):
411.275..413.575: -0.09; 27.9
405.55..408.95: -0.13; 27.3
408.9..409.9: -0.17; 30.9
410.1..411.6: -0.10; 28.4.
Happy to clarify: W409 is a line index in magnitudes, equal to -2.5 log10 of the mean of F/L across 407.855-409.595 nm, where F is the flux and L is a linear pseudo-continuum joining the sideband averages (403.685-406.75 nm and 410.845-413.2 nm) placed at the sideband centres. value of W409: -0.14 mag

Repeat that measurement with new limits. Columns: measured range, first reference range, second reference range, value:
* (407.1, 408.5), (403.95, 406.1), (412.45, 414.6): -0.06 mag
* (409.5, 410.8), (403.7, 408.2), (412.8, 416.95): -0.05 mag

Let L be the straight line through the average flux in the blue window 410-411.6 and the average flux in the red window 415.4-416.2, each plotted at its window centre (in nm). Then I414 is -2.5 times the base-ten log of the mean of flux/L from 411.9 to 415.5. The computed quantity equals 0.030 mag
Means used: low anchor 28.6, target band 27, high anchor 27.2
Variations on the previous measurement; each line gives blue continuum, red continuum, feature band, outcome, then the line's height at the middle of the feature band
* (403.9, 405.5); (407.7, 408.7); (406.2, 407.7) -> 0.028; 27.8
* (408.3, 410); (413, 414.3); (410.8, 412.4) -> 0.002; 28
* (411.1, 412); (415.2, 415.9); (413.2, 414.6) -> 0.035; 27.3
